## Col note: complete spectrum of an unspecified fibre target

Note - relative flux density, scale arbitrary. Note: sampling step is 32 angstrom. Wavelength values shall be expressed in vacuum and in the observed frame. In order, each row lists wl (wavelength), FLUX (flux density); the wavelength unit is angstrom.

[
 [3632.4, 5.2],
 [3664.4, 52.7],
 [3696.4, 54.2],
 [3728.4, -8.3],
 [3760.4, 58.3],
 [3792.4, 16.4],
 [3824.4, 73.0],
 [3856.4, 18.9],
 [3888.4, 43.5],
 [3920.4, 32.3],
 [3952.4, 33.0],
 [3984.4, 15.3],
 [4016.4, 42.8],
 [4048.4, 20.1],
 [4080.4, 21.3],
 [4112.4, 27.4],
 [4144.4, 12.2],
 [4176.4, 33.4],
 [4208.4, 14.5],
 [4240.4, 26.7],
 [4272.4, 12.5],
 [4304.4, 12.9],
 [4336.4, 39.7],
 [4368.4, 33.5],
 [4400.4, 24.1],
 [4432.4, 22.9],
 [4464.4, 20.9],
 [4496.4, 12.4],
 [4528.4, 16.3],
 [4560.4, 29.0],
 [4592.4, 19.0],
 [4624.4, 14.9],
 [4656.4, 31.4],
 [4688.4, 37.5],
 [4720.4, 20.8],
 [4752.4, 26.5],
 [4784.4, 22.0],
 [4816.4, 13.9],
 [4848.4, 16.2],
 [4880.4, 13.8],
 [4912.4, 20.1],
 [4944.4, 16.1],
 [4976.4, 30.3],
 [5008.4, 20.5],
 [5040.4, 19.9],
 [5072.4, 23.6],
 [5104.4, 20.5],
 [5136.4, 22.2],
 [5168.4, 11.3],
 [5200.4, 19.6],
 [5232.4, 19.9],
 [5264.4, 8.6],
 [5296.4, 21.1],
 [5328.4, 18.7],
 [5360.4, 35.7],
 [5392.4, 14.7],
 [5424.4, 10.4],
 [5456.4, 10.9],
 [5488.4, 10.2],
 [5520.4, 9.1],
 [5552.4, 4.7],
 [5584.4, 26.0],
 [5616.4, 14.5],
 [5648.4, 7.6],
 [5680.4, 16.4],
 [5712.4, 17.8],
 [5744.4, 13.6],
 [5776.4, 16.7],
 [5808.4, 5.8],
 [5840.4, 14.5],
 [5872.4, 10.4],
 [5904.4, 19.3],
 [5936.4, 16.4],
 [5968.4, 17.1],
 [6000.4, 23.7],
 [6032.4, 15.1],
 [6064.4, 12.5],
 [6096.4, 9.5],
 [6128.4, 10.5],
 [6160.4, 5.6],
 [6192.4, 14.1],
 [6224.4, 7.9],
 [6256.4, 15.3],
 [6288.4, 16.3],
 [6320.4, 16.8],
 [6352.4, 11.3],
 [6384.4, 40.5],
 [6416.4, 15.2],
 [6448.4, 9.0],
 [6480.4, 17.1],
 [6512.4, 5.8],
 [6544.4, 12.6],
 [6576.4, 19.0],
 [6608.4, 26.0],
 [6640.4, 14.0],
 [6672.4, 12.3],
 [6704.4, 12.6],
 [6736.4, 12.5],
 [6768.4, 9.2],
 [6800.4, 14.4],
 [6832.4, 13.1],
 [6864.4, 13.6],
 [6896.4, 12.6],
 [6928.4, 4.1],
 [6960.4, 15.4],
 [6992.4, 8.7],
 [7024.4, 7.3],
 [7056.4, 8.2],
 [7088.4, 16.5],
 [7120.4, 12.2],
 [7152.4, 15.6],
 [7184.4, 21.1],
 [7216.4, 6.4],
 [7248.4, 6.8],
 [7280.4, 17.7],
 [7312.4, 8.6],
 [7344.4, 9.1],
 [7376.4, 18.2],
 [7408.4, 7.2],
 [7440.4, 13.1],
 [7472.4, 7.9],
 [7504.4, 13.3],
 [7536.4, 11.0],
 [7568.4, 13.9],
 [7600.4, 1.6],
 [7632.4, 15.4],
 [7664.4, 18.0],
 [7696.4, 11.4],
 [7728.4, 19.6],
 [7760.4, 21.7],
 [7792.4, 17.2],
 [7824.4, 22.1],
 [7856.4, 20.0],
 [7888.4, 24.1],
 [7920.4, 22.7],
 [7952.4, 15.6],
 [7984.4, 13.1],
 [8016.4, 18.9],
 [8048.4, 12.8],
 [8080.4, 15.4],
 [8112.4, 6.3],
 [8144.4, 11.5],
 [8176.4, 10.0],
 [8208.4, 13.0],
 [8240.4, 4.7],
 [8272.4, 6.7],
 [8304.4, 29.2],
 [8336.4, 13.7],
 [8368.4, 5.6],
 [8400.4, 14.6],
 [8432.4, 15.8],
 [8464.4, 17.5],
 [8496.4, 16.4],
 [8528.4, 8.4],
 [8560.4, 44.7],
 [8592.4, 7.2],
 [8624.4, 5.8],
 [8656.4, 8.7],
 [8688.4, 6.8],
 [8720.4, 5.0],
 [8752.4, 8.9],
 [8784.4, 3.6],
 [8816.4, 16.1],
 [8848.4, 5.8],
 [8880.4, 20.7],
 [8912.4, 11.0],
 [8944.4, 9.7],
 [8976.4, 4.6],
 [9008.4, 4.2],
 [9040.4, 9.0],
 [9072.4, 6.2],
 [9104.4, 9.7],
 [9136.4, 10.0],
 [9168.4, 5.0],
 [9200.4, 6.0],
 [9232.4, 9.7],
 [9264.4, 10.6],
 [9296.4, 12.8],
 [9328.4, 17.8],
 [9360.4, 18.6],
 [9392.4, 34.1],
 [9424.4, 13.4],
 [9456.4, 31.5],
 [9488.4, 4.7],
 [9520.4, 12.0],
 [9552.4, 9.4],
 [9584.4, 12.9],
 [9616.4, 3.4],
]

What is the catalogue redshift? 0.71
